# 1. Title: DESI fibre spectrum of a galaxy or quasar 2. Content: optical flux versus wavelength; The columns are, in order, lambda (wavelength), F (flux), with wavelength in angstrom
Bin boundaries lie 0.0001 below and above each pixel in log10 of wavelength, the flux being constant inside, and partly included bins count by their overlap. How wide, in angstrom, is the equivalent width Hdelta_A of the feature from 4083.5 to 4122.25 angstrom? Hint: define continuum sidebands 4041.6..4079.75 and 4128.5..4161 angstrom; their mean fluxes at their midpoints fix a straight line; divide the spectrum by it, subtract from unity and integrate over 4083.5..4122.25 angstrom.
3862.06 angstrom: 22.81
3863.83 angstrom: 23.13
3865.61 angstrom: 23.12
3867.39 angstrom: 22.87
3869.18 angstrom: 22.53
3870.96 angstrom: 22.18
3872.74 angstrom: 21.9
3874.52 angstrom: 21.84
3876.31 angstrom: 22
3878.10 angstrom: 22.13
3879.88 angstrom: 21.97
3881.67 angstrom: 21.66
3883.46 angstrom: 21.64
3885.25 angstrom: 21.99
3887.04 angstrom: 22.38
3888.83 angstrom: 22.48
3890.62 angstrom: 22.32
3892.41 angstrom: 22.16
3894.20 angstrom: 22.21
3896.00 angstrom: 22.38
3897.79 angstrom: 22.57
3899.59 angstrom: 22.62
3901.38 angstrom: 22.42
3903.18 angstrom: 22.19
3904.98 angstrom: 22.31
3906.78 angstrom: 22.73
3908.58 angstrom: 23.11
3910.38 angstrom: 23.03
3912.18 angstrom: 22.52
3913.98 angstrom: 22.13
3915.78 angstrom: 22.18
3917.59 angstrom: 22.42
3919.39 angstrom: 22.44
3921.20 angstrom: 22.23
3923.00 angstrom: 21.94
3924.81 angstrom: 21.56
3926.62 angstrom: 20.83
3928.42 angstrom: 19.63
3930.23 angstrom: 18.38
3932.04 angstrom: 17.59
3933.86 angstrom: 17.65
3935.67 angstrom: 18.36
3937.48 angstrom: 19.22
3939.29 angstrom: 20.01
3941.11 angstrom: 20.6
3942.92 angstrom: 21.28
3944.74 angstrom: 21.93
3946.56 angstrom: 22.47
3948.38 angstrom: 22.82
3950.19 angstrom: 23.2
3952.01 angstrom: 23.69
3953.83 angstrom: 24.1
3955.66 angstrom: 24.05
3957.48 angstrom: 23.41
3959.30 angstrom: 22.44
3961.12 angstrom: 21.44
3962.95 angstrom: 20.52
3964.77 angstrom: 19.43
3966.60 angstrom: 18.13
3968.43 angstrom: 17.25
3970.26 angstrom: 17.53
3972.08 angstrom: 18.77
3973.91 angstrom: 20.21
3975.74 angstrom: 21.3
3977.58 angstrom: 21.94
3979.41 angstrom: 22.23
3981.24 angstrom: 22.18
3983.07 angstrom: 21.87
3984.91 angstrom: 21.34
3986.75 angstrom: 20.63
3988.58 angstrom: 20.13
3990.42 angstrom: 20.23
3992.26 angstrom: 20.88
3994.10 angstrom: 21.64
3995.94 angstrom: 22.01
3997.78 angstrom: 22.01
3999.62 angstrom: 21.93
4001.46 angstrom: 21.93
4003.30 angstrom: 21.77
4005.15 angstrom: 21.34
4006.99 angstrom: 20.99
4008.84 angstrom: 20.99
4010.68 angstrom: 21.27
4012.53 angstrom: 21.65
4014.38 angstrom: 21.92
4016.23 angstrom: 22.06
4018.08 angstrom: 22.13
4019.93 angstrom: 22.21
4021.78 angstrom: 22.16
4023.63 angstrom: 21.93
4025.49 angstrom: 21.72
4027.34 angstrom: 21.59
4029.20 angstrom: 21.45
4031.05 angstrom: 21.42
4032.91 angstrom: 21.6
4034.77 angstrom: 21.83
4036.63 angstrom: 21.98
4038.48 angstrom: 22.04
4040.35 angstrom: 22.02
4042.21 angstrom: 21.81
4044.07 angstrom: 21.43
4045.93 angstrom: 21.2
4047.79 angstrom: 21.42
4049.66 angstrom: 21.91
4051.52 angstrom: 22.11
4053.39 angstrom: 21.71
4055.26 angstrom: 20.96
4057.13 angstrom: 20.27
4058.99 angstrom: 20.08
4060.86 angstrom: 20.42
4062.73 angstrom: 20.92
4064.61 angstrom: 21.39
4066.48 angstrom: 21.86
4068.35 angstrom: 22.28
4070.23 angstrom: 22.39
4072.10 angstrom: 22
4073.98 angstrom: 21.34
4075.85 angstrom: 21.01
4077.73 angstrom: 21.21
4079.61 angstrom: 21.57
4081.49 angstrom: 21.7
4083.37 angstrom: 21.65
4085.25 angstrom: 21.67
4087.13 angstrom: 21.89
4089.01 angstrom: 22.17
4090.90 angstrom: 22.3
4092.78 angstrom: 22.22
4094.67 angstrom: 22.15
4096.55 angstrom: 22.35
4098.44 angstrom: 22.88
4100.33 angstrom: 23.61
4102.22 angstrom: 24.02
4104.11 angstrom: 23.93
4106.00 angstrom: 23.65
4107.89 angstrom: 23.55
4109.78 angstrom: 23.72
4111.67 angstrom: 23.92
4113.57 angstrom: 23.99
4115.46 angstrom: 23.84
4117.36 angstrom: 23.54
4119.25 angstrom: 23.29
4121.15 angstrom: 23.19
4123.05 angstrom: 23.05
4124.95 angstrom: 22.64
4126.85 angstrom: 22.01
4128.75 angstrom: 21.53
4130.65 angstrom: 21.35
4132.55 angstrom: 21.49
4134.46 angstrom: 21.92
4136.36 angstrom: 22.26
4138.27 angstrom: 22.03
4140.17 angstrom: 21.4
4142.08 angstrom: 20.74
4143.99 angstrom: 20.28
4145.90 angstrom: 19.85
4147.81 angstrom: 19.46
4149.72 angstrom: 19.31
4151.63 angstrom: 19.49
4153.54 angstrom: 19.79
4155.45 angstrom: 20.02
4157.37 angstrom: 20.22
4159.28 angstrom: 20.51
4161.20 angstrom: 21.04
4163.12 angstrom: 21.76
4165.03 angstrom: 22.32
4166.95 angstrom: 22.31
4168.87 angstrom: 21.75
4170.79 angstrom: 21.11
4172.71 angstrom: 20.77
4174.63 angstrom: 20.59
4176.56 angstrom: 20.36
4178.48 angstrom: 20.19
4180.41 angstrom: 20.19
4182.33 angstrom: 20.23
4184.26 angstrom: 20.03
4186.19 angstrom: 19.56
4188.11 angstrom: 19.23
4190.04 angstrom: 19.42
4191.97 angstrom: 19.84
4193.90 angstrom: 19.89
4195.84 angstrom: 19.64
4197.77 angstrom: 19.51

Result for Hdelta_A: -3.8 angstrom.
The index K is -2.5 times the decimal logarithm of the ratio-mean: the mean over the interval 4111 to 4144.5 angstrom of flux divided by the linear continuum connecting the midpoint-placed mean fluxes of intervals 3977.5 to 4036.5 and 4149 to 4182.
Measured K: -0.07 mag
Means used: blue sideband 21.6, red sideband 20.7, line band 22.4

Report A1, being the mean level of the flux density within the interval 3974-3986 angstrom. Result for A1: 21.7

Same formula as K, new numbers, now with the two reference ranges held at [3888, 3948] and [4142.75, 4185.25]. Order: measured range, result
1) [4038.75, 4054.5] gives -0.037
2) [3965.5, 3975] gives 0.154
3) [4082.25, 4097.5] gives -0.063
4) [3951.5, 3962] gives -0.091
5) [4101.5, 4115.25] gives -0.151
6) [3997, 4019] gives -0.028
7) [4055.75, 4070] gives -0.010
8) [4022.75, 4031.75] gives -0.029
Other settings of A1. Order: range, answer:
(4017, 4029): 21.9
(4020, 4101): 21.7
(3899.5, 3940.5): 21.2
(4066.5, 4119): 22.6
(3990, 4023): 21.6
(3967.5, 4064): 21.3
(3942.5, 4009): 21.4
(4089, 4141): 22.8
